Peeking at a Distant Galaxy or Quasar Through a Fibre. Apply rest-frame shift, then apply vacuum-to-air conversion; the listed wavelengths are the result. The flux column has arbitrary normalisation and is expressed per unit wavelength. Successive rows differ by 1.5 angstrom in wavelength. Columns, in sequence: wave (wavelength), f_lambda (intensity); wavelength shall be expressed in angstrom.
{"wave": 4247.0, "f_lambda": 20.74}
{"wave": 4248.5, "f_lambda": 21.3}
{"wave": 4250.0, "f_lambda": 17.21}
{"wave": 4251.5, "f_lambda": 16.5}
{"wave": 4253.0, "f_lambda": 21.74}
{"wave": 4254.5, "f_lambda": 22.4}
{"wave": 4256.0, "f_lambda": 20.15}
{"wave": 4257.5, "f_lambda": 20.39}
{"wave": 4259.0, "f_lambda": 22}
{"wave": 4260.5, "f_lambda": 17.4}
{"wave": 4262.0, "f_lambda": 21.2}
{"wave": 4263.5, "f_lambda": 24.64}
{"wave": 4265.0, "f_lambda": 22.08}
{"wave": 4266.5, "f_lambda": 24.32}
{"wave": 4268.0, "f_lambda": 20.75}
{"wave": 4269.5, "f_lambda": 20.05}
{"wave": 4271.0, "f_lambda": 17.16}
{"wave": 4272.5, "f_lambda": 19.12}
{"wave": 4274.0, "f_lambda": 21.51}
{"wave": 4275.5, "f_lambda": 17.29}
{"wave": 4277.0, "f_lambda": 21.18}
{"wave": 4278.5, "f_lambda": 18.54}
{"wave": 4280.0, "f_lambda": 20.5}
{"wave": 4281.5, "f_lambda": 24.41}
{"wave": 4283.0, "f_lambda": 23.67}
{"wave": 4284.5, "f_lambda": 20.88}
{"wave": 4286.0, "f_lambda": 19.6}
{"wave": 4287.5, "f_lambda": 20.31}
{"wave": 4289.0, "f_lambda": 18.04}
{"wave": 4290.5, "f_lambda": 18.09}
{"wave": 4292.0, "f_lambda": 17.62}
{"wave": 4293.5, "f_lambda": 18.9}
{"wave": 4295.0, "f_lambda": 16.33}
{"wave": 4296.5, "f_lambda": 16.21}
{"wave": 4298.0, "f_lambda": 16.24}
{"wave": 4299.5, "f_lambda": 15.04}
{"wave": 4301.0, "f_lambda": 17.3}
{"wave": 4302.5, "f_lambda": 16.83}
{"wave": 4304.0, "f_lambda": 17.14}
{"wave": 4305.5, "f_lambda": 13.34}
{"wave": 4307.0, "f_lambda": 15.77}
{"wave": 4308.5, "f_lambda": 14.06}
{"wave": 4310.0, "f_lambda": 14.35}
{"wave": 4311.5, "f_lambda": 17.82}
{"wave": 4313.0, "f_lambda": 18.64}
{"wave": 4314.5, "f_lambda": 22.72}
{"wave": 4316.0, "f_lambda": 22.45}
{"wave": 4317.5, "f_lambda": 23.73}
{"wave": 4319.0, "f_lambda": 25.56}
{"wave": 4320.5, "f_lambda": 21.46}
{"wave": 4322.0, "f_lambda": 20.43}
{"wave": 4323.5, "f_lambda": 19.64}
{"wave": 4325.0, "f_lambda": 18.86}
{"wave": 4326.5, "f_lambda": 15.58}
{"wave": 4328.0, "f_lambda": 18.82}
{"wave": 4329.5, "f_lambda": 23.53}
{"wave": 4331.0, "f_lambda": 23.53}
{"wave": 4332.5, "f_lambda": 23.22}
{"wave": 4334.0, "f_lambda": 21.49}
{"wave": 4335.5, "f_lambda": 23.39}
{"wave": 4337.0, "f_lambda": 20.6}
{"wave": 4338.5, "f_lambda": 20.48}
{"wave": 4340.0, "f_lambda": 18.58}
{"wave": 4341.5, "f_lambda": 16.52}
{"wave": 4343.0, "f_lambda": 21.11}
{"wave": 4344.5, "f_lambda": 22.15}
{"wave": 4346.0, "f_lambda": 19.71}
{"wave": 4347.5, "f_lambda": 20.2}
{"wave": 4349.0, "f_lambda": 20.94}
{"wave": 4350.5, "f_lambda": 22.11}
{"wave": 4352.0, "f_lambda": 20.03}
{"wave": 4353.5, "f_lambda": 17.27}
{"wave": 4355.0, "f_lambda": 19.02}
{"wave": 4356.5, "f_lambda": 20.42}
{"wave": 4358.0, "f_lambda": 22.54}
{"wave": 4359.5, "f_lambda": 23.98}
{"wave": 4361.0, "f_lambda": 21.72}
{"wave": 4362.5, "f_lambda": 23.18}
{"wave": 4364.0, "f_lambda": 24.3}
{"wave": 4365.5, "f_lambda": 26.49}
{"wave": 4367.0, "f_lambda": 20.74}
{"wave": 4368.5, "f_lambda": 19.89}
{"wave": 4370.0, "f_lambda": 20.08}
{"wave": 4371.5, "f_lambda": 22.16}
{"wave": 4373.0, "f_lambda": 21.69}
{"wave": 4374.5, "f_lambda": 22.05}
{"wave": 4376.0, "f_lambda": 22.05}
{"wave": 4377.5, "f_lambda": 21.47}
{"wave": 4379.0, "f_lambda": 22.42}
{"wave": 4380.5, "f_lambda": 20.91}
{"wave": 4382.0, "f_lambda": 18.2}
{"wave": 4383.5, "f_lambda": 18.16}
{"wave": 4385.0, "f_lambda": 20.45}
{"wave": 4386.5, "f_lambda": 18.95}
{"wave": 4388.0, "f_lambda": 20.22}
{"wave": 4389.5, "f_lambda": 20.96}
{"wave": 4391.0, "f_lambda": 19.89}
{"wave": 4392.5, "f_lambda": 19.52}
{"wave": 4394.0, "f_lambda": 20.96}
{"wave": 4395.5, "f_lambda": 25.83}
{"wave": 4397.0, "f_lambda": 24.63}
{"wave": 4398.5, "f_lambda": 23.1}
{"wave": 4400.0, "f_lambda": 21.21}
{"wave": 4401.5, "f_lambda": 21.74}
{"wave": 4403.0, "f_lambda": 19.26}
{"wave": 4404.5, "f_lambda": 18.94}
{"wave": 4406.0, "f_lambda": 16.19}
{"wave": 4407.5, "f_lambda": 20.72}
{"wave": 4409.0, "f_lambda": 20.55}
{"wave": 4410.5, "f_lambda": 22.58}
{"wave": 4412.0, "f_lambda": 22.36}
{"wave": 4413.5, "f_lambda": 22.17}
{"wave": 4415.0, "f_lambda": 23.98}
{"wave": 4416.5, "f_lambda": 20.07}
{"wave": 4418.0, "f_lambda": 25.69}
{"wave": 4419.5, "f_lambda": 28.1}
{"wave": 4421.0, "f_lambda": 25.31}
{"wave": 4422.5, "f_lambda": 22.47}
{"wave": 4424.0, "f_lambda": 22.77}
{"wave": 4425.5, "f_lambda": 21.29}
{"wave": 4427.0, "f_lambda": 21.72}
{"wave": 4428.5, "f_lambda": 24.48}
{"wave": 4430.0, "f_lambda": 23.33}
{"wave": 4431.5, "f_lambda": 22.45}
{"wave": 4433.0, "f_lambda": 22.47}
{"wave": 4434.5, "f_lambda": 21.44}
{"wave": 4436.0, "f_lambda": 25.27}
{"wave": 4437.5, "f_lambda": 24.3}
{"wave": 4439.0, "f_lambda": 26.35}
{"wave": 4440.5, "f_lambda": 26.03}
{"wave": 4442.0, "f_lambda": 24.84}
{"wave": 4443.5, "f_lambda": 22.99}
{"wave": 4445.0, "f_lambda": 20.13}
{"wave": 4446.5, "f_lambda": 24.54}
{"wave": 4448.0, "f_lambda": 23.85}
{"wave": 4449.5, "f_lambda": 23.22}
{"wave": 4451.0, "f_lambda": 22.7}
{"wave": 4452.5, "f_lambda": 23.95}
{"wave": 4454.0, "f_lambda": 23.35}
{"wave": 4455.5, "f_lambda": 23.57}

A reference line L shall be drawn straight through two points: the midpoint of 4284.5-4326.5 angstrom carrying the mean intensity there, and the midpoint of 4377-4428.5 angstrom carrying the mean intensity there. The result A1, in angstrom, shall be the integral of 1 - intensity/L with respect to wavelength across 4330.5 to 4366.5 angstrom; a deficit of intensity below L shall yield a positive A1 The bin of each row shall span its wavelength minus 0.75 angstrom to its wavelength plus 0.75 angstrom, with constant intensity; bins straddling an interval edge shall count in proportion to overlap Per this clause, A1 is -2.8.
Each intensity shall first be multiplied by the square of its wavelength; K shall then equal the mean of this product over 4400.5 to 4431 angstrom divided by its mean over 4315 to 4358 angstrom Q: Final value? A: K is 1.11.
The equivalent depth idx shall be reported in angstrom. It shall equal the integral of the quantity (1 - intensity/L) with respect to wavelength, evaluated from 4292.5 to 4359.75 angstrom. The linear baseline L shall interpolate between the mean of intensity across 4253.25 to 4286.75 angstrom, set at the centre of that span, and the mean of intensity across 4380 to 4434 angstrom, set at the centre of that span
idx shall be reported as 5.6 angstrom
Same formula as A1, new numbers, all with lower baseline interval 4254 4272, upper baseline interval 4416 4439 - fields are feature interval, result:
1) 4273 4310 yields 5.55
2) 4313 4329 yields 0.75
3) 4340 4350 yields 1.00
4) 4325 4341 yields 0.96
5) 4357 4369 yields -0.17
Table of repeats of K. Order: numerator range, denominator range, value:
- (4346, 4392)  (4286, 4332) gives 1.16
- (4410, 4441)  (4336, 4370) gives 1.16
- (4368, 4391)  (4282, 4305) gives 1.18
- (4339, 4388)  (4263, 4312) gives 1.16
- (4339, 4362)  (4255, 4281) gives 1.03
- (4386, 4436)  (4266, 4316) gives 1.25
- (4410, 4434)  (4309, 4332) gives 1.19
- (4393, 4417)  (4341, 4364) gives 1.05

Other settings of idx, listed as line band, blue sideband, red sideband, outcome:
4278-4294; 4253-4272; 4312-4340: 0.78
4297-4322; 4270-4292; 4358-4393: 2.52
